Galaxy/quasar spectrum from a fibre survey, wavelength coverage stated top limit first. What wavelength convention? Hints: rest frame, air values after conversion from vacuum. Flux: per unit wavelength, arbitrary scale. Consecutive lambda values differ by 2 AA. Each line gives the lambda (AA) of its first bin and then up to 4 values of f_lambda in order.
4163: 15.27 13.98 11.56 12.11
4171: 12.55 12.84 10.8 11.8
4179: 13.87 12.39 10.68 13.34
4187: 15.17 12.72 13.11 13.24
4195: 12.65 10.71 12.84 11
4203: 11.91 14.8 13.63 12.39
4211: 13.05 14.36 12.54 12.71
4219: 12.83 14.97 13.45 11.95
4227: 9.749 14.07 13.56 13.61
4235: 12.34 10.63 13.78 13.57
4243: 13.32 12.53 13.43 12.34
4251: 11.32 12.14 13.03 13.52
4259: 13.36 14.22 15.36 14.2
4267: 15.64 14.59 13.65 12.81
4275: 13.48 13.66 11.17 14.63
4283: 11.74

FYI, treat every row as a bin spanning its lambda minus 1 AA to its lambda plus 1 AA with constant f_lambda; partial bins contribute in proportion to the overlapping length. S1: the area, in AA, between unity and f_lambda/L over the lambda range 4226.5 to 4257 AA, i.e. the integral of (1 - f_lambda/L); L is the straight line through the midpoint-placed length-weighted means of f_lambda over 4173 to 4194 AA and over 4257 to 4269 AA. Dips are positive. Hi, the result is 2.82 AA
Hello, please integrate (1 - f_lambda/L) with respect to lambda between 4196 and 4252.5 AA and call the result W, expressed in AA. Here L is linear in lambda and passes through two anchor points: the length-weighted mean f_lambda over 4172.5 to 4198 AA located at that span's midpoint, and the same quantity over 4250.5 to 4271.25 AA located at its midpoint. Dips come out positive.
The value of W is 1.8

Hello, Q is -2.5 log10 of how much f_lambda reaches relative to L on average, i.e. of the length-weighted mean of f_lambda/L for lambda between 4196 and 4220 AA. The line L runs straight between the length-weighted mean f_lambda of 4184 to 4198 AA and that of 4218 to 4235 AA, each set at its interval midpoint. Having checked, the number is 0.02 mag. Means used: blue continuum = 13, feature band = 12.7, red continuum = 13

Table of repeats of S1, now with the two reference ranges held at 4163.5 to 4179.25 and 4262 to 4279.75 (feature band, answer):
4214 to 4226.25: 0.14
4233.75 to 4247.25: 0.67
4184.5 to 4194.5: -0.60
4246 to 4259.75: 0.91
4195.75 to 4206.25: 0.48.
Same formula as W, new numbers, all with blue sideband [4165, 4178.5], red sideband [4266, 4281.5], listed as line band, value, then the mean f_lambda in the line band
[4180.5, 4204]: -0.03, 12.5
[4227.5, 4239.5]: 0.23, 12.8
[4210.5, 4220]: -0.22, 13.1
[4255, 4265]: -0.40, 14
